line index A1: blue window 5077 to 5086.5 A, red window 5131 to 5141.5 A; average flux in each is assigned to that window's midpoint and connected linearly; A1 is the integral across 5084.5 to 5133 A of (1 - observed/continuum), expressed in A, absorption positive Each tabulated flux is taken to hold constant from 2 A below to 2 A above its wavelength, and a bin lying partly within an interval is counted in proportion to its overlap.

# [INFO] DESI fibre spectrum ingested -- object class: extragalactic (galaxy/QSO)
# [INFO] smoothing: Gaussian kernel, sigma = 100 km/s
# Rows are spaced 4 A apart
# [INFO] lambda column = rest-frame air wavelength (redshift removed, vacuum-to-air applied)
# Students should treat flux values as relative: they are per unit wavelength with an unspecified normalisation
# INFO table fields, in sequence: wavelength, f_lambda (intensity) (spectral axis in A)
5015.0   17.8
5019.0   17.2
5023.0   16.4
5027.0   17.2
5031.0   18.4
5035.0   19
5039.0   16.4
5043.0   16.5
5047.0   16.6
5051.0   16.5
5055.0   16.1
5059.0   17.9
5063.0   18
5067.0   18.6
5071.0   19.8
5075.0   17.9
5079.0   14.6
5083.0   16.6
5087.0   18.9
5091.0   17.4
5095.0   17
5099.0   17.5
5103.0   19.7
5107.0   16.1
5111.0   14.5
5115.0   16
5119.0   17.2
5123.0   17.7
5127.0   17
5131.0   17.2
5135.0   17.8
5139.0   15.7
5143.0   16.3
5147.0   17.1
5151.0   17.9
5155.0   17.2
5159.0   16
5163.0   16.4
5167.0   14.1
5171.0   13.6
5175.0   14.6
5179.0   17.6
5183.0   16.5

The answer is -2.12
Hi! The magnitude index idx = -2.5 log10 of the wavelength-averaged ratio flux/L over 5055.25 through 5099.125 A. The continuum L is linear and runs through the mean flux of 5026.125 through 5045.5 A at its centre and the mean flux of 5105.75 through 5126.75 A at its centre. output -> -0.04 mag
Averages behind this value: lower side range 17.5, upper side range 16.4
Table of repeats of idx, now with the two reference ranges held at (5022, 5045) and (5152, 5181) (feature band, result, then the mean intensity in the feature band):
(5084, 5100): -0.06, 17.6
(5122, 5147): -0.05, 16.9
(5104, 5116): 0.04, 15.8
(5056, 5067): -0.06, 17.9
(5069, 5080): -0.05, 17.7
